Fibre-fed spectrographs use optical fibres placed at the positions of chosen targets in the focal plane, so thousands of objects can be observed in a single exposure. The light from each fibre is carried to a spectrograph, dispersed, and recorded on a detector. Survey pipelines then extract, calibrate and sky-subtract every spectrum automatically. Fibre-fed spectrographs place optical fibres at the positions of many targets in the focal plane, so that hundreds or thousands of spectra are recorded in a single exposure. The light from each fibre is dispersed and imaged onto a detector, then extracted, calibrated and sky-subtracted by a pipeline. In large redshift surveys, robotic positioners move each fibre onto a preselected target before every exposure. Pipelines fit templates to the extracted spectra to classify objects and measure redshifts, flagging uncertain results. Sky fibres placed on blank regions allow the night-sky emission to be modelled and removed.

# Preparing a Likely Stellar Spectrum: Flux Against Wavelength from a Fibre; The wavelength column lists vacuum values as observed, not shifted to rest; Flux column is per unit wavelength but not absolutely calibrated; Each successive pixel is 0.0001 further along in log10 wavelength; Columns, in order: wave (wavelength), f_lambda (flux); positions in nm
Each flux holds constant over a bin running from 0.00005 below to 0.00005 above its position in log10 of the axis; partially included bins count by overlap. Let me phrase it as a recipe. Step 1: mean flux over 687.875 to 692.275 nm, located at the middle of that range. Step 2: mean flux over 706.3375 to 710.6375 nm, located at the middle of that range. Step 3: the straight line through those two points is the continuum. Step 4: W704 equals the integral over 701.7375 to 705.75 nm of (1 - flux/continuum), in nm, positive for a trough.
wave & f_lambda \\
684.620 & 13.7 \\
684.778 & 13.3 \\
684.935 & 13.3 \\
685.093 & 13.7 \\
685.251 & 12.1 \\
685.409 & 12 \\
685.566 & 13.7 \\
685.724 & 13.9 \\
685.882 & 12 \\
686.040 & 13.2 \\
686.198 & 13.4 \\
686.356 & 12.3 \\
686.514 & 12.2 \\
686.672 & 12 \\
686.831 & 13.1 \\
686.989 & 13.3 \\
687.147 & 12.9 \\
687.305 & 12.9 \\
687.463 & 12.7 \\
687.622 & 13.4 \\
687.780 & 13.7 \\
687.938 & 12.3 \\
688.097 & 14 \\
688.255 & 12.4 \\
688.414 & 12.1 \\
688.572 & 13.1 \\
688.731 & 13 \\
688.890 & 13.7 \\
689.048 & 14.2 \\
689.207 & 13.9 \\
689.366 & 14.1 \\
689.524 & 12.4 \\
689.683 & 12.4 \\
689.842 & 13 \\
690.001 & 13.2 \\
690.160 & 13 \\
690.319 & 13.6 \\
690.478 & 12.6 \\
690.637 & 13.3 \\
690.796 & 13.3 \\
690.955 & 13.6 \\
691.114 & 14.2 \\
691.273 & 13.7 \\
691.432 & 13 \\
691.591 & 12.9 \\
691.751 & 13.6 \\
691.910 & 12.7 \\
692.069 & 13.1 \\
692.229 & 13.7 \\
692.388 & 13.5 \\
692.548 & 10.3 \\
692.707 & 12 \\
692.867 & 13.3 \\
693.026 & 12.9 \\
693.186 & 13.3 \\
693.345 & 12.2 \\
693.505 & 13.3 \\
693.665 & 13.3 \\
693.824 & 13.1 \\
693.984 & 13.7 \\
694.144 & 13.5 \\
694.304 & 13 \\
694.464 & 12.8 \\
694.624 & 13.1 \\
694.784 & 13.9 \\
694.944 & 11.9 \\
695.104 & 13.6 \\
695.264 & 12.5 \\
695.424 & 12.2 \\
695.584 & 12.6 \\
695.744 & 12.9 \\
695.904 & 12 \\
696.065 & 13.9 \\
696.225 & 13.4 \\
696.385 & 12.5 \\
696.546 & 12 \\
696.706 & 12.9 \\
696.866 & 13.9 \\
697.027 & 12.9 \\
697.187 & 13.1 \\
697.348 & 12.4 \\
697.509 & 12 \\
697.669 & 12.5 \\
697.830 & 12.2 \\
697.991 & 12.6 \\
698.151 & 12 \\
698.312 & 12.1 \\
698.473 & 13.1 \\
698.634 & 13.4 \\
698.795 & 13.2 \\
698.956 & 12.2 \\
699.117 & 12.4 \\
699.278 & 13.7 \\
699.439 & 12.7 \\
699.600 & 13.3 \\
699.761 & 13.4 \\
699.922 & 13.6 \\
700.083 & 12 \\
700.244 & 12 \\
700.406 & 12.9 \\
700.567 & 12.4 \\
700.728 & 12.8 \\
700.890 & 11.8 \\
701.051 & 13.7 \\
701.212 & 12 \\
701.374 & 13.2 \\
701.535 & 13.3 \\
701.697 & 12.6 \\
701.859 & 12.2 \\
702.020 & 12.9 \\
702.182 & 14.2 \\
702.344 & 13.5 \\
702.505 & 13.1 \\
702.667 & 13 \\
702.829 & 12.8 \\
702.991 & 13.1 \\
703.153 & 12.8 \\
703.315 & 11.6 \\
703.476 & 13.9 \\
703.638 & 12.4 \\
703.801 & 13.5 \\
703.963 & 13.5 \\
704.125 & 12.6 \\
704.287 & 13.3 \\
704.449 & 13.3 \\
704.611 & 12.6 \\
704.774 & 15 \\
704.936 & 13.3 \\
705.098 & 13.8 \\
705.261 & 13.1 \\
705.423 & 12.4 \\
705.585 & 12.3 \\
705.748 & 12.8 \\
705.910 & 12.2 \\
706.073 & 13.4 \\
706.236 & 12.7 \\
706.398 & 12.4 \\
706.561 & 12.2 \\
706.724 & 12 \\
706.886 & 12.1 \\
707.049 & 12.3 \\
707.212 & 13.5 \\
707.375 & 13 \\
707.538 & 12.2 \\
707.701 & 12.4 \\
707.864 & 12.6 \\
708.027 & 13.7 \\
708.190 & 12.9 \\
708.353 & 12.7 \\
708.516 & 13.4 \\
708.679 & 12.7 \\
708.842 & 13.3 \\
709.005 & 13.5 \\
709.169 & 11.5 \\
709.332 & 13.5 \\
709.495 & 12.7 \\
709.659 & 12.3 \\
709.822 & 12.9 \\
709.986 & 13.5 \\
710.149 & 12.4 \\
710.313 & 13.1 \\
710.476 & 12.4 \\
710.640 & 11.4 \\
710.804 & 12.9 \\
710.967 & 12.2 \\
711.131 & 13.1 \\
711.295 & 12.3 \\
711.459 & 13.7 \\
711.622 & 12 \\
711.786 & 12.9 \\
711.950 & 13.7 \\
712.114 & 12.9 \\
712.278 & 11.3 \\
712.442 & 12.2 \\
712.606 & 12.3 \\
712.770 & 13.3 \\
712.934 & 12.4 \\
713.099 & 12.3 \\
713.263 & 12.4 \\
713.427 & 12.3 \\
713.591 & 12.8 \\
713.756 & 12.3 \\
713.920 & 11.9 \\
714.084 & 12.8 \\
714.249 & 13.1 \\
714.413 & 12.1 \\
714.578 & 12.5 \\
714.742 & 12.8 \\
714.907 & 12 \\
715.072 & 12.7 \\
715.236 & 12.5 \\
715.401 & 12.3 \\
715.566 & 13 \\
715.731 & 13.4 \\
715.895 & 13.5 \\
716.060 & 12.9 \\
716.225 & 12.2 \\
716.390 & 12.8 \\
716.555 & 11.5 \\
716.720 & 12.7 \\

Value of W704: -0.07 nm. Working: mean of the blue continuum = 13.2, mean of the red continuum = 12.7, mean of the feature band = 13.1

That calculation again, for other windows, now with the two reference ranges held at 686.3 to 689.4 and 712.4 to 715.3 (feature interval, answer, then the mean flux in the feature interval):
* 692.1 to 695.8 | 0.01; 12.9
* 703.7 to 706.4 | -0.09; 13.1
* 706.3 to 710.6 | -0.04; 12.7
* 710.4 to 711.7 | 0.00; 12.5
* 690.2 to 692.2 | -0.05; 13.3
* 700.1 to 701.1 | 0.02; 12.5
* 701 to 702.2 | -0.02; 12.9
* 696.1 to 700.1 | 0.01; 12.8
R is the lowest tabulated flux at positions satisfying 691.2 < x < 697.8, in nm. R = 10.3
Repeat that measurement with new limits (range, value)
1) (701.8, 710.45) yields 11.5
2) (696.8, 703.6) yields 11.6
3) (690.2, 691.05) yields 12.6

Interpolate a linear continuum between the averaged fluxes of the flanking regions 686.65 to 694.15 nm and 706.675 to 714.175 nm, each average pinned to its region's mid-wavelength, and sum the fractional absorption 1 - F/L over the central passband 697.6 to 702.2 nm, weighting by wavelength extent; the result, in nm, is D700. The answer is 0.05 nm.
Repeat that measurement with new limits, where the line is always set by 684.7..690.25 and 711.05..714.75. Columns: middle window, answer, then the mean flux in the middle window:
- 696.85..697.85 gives 0.01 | 12.7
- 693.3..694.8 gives -0.03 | 13.2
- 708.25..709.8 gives -0.02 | 12.9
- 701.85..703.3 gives -0.03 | 13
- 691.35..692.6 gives 0.00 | 12.9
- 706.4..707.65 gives 0.02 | 12.5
